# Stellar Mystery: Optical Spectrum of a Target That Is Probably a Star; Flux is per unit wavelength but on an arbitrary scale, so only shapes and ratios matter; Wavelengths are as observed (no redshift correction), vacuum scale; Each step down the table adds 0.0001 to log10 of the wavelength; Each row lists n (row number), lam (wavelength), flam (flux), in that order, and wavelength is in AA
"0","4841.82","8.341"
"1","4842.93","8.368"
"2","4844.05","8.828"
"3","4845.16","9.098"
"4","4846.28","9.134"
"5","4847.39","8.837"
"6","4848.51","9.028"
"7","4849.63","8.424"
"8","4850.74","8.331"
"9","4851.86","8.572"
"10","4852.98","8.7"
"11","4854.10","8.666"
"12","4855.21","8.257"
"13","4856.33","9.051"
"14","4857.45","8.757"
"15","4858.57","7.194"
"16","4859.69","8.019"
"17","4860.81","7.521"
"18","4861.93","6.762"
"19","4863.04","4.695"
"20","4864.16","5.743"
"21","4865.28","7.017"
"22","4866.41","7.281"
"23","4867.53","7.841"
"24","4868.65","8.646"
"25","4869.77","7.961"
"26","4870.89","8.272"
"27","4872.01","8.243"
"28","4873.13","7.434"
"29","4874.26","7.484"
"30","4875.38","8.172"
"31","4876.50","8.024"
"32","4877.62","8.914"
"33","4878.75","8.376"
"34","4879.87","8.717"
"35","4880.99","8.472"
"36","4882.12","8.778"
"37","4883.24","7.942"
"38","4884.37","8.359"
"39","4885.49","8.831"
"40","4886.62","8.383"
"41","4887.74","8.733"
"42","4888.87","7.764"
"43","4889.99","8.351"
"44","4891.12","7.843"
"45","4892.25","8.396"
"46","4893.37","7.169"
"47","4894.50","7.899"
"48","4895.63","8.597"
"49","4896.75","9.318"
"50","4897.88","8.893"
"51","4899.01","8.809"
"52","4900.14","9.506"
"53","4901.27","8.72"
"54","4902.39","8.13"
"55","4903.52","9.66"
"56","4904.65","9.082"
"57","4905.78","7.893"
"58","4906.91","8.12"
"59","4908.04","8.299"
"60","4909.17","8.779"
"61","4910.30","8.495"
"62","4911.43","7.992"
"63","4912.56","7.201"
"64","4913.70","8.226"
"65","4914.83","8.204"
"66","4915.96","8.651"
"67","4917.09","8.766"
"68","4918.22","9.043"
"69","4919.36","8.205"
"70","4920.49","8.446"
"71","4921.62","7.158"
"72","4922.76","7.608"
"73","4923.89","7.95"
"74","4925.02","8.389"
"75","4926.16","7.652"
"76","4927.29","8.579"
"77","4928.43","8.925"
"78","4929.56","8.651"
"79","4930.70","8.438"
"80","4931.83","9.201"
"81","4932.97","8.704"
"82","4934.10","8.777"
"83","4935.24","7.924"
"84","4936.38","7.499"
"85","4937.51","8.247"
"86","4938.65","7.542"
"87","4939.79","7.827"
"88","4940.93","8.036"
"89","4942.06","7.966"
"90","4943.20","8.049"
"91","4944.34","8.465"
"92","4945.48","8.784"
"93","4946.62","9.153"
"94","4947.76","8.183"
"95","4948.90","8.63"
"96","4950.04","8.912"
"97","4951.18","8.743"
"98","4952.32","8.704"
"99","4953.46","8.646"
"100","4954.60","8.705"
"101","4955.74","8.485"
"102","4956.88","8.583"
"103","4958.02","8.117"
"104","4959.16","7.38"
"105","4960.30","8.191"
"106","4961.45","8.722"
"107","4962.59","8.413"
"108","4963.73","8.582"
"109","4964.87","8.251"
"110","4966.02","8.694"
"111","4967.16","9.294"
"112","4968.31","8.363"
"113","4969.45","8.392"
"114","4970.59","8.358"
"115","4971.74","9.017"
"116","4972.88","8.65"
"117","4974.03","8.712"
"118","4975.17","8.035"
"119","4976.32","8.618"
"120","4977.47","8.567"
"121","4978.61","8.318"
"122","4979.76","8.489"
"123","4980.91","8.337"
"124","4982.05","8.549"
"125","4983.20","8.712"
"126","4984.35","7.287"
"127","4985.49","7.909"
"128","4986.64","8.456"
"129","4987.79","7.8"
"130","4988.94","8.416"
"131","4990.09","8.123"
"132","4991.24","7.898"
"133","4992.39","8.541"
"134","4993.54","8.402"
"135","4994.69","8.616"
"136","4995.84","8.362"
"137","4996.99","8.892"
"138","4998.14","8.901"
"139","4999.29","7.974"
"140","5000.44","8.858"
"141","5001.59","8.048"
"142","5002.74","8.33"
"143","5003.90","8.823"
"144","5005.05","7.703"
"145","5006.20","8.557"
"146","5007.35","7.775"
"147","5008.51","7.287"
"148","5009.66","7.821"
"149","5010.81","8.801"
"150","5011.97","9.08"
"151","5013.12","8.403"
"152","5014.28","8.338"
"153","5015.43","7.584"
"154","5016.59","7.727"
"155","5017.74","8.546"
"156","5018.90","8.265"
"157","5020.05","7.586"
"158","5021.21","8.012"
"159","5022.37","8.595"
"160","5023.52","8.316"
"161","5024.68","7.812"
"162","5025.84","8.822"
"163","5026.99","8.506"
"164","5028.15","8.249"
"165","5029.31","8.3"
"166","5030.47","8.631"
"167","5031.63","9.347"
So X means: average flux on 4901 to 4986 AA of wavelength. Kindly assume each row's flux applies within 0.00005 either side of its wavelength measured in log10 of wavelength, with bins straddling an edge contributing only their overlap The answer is 8.39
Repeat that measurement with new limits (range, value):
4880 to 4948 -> 8.36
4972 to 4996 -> 8.33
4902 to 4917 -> 8.38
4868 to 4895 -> 8.22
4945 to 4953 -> 8.73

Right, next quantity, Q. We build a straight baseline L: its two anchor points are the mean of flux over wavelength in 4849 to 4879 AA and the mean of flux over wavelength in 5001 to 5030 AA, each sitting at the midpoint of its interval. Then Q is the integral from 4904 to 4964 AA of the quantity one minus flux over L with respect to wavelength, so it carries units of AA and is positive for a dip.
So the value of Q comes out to -2.36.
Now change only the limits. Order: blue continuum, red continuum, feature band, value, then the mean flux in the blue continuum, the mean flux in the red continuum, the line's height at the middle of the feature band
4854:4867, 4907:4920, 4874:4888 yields -1.2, 7.37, 8.34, 7.75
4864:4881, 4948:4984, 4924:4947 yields 0.0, 7.95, 8.51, 8.33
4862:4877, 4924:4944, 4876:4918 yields -3.6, 7.43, 8.25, 7.78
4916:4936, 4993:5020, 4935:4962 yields 0.1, 8.38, 8.3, 8.35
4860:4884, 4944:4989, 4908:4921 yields -0.5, 7.74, 8.47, 8.07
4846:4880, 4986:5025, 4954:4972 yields -0.6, 7.98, 8.26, 8.17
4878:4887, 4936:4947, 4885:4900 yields 0.0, 8.49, 8.15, 8.43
